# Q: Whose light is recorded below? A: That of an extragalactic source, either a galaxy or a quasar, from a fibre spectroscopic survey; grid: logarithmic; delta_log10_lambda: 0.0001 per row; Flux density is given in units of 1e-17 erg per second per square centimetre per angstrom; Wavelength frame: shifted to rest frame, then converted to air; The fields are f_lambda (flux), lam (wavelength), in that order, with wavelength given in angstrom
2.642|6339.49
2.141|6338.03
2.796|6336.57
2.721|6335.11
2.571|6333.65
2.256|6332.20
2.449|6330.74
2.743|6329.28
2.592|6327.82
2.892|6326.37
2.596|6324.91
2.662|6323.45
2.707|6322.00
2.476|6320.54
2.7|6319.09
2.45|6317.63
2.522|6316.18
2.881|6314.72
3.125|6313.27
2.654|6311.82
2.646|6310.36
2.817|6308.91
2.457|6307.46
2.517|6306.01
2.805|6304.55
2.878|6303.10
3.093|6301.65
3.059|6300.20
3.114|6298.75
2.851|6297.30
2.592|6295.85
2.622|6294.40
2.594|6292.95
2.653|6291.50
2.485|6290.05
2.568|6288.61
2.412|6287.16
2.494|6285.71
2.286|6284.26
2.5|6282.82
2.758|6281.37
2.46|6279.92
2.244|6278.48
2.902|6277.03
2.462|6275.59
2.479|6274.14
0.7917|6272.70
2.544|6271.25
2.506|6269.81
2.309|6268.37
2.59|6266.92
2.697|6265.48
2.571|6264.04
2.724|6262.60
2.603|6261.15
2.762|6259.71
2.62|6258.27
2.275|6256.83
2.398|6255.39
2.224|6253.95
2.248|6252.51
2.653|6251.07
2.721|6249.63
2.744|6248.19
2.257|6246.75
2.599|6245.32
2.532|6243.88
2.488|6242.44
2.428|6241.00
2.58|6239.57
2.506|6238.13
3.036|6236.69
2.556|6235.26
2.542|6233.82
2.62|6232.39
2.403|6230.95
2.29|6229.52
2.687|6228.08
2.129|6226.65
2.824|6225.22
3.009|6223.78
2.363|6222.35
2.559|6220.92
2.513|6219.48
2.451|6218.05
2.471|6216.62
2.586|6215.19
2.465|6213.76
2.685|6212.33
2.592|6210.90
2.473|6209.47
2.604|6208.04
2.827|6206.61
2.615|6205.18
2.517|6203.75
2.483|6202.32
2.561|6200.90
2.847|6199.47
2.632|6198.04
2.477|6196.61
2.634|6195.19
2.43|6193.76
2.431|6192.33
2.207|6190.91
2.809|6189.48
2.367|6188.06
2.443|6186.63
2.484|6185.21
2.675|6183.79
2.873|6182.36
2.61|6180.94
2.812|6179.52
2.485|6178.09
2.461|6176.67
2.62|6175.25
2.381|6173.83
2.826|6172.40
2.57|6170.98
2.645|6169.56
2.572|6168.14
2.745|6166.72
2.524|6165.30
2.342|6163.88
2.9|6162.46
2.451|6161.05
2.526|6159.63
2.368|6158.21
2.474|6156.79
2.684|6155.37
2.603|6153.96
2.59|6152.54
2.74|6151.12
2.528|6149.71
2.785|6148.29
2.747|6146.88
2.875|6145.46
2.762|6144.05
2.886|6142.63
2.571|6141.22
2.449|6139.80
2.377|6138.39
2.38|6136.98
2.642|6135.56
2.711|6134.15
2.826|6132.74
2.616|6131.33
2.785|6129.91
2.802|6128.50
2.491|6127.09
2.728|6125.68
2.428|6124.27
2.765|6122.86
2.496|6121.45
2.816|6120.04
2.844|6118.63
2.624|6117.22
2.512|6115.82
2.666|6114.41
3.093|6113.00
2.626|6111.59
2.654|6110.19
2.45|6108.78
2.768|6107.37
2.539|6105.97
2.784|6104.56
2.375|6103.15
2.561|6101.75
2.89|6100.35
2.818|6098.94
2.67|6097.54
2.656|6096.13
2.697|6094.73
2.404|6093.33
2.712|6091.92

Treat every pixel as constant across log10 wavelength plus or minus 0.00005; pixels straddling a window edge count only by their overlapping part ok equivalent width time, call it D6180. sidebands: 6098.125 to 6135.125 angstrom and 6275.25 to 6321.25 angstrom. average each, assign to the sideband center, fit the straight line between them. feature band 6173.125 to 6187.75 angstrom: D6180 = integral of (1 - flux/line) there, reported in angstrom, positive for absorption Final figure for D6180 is 0.5 angstrom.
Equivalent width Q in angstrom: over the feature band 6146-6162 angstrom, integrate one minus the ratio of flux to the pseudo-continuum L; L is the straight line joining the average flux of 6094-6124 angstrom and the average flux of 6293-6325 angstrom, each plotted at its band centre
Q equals 0.6 angstrom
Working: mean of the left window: 2.68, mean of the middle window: 2.6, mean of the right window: 2.74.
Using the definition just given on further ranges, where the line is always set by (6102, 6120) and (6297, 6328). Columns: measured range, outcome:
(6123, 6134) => -0.01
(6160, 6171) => 0.39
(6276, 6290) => 1.16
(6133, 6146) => 0.22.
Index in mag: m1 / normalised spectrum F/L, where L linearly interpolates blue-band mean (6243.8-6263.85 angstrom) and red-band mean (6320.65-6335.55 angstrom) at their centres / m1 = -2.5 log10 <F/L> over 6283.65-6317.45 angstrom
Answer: -0.05 mag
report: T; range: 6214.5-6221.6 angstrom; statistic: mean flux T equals 2.51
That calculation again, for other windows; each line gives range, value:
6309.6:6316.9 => 2.77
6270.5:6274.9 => 1.95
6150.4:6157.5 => 2.62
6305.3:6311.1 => 2.61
